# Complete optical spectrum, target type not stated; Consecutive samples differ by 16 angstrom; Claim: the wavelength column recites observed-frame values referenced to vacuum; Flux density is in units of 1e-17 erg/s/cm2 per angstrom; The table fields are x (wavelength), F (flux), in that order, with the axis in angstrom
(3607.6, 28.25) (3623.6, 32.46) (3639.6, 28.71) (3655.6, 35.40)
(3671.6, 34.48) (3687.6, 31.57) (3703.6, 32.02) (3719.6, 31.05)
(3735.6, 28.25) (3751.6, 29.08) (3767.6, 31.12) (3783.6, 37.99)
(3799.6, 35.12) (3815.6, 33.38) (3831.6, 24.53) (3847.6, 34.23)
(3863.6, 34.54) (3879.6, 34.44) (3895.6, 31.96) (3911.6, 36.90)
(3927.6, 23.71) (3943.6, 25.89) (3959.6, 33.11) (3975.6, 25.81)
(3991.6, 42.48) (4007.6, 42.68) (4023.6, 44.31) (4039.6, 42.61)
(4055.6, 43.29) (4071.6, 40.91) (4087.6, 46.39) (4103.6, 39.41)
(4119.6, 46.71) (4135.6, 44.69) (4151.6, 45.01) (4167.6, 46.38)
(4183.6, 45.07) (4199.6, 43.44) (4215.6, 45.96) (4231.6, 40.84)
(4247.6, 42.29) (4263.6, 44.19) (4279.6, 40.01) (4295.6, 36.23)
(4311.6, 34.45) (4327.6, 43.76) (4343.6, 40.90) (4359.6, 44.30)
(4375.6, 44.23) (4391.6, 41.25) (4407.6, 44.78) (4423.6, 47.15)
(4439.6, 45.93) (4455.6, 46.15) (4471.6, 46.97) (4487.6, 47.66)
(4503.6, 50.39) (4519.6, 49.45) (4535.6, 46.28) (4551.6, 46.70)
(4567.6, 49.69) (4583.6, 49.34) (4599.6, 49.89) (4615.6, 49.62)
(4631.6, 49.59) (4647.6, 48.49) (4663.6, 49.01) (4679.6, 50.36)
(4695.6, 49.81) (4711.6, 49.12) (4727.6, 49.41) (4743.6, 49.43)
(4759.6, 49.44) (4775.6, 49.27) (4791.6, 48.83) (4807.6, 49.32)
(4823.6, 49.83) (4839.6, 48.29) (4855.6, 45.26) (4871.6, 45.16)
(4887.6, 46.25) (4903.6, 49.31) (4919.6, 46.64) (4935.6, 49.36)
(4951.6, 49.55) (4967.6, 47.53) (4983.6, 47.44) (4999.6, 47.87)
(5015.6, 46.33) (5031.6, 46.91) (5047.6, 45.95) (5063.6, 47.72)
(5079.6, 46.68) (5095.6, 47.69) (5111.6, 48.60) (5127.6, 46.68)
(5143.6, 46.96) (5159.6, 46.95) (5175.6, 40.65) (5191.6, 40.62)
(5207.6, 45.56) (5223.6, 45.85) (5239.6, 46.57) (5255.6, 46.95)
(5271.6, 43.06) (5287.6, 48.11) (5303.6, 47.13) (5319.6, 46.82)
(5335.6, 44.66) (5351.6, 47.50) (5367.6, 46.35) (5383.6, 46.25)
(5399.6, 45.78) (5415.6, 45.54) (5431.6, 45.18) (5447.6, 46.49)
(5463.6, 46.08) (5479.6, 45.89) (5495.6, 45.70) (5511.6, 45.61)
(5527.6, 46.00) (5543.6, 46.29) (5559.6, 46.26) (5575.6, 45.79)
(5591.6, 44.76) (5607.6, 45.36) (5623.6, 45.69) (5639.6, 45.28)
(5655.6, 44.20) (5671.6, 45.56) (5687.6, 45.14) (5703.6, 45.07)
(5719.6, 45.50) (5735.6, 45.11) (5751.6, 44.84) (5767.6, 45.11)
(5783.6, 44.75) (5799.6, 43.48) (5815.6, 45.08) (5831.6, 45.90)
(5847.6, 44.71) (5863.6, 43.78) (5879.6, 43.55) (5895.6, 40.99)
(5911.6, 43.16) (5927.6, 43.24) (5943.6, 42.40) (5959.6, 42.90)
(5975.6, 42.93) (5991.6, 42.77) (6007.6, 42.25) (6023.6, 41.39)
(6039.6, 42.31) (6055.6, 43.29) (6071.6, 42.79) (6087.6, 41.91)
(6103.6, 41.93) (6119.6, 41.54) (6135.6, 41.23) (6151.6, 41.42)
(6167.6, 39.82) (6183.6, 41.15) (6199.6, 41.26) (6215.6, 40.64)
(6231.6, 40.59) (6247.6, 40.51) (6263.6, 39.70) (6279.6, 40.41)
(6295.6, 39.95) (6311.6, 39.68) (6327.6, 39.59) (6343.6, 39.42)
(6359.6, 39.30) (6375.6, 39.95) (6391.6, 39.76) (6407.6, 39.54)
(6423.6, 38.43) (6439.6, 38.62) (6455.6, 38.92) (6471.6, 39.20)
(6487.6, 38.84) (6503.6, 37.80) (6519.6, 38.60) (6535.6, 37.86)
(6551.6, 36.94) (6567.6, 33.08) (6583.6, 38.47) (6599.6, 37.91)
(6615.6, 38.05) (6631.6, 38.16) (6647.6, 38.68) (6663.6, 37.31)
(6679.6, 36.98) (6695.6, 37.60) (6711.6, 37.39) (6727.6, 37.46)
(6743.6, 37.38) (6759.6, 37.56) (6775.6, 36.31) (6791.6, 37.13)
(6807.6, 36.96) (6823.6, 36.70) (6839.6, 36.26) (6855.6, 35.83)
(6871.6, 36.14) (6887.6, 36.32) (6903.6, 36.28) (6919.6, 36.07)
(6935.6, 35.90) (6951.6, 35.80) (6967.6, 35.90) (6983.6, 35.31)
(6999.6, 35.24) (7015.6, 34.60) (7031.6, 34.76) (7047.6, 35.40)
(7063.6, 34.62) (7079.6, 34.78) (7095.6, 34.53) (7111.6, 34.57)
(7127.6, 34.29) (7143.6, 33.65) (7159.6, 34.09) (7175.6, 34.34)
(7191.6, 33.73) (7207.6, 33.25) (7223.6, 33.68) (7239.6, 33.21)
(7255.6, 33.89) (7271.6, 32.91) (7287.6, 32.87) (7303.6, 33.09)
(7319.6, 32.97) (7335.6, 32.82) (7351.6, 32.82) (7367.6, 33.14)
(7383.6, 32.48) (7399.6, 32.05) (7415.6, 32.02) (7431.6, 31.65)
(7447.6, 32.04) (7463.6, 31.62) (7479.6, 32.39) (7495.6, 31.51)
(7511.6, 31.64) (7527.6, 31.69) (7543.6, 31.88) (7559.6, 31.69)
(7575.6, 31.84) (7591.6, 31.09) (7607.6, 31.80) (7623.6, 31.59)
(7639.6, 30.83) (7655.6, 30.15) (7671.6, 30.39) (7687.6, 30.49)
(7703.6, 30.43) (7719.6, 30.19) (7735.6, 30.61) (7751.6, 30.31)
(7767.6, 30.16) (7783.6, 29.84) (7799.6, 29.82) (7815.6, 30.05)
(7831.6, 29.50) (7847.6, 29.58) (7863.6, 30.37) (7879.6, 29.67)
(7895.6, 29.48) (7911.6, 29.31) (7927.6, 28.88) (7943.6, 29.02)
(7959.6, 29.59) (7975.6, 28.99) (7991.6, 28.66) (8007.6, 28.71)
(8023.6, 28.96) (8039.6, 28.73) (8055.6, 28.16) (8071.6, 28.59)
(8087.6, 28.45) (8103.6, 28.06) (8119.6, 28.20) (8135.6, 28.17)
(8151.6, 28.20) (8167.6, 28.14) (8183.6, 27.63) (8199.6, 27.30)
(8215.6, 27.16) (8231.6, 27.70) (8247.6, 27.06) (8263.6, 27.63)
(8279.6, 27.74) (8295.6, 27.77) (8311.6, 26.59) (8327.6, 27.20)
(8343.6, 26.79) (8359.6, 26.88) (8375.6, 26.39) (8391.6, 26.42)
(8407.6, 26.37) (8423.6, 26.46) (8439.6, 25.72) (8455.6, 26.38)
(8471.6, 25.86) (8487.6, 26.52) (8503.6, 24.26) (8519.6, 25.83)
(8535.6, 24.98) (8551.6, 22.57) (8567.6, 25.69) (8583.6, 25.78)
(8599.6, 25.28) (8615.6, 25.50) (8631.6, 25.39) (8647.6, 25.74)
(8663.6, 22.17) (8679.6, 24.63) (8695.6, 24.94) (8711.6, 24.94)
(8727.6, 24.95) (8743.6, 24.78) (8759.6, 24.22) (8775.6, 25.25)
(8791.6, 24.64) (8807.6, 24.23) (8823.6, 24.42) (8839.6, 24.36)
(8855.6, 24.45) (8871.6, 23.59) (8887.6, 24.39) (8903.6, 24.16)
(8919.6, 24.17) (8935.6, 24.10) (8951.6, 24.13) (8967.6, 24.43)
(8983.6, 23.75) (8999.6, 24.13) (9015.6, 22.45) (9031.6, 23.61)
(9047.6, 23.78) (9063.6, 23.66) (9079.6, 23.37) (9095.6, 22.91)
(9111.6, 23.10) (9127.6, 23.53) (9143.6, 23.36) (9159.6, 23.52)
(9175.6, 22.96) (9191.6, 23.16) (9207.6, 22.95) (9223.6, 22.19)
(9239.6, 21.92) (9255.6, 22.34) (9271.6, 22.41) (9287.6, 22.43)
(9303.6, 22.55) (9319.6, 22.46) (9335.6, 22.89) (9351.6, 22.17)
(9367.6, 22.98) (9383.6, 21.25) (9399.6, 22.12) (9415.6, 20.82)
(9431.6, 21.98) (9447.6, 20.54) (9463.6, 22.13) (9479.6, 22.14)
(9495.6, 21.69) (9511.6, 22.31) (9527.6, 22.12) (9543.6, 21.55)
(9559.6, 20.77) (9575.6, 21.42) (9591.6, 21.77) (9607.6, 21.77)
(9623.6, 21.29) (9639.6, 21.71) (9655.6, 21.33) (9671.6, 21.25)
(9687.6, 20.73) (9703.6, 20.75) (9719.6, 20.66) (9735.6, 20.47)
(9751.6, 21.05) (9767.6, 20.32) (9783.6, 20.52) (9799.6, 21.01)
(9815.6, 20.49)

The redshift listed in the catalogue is 0.000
